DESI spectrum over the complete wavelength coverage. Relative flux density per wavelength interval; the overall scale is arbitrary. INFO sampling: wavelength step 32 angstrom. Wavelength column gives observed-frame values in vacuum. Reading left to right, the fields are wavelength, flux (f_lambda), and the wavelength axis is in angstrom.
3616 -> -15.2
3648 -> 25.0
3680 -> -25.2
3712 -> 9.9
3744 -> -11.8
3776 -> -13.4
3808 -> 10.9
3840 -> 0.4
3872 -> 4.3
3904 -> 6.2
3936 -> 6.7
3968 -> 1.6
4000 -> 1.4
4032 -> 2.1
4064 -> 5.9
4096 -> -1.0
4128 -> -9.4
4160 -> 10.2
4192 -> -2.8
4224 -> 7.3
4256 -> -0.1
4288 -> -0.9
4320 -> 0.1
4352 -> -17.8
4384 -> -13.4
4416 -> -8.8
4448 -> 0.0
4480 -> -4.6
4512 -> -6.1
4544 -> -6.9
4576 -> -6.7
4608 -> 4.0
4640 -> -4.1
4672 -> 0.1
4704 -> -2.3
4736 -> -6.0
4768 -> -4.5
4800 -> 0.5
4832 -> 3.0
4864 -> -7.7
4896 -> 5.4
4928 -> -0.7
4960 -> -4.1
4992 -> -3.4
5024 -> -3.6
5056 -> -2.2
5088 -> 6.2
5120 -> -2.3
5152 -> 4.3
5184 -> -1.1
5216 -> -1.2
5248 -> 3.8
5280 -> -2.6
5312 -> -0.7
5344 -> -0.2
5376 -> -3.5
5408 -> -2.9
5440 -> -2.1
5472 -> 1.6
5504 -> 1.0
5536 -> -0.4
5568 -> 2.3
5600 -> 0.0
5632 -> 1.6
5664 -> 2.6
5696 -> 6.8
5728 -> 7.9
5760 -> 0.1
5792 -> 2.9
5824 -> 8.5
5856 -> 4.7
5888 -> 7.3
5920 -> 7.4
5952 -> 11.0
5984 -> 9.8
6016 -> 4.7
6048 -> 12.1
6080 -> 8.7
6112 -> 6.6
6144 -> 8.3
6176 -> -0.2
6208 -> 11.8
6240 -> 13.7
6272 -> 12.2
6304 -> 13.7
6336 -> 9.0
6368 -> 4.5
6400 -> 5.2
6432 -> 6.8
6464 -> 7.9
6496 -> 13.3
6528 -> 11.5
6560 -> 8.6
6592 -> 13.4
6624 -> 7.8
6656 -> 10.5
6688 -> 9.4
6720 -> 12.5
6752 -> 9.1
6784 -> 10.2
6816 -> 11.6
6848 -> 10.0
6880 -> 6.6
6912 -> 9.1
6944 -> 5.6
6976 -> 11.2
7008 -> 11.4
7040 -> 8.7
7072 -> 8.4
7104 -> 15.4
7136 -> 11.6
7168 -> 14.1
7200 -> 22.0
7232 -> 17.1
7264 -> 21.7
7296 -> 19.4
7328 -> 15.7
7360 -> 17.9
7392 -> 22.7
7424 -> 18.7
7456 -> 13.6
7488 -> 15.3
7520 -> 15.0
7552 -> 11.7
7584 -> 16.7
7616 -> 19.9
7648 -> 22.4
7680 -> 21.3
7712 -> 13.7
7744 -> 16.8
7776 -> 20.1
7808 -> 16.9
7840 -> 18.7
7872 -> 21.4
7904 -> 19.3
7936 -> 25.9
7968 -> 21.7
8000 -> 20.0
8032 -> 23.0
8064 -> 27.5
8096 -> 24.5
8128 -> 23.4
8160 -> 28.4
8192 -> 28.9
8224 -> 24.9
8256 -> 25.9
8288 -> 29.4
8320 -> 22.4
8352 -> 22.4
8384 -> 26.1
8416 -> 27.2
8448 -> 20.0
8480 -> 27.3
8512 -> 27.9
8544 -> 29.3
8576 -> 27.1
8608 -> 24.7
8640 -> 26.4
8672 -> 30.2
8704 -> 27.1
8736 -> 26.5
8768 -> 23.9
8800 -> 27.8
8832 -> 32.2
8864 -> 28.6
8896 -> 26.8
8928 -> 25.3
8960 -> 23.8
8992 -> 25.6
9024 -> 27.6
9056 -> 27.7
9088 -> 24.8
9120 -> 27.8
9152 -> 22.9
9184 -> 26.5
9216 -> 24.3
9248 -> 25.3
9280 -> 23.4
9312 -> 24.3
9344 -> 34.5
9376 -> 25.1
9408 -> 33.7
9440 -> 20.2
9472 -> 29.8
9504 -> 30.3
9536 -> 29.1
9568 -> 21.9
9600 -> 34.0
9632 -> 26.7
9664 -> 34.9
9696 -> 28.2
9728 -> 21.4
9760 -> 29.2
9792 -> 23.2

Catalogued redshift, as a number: 0.794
